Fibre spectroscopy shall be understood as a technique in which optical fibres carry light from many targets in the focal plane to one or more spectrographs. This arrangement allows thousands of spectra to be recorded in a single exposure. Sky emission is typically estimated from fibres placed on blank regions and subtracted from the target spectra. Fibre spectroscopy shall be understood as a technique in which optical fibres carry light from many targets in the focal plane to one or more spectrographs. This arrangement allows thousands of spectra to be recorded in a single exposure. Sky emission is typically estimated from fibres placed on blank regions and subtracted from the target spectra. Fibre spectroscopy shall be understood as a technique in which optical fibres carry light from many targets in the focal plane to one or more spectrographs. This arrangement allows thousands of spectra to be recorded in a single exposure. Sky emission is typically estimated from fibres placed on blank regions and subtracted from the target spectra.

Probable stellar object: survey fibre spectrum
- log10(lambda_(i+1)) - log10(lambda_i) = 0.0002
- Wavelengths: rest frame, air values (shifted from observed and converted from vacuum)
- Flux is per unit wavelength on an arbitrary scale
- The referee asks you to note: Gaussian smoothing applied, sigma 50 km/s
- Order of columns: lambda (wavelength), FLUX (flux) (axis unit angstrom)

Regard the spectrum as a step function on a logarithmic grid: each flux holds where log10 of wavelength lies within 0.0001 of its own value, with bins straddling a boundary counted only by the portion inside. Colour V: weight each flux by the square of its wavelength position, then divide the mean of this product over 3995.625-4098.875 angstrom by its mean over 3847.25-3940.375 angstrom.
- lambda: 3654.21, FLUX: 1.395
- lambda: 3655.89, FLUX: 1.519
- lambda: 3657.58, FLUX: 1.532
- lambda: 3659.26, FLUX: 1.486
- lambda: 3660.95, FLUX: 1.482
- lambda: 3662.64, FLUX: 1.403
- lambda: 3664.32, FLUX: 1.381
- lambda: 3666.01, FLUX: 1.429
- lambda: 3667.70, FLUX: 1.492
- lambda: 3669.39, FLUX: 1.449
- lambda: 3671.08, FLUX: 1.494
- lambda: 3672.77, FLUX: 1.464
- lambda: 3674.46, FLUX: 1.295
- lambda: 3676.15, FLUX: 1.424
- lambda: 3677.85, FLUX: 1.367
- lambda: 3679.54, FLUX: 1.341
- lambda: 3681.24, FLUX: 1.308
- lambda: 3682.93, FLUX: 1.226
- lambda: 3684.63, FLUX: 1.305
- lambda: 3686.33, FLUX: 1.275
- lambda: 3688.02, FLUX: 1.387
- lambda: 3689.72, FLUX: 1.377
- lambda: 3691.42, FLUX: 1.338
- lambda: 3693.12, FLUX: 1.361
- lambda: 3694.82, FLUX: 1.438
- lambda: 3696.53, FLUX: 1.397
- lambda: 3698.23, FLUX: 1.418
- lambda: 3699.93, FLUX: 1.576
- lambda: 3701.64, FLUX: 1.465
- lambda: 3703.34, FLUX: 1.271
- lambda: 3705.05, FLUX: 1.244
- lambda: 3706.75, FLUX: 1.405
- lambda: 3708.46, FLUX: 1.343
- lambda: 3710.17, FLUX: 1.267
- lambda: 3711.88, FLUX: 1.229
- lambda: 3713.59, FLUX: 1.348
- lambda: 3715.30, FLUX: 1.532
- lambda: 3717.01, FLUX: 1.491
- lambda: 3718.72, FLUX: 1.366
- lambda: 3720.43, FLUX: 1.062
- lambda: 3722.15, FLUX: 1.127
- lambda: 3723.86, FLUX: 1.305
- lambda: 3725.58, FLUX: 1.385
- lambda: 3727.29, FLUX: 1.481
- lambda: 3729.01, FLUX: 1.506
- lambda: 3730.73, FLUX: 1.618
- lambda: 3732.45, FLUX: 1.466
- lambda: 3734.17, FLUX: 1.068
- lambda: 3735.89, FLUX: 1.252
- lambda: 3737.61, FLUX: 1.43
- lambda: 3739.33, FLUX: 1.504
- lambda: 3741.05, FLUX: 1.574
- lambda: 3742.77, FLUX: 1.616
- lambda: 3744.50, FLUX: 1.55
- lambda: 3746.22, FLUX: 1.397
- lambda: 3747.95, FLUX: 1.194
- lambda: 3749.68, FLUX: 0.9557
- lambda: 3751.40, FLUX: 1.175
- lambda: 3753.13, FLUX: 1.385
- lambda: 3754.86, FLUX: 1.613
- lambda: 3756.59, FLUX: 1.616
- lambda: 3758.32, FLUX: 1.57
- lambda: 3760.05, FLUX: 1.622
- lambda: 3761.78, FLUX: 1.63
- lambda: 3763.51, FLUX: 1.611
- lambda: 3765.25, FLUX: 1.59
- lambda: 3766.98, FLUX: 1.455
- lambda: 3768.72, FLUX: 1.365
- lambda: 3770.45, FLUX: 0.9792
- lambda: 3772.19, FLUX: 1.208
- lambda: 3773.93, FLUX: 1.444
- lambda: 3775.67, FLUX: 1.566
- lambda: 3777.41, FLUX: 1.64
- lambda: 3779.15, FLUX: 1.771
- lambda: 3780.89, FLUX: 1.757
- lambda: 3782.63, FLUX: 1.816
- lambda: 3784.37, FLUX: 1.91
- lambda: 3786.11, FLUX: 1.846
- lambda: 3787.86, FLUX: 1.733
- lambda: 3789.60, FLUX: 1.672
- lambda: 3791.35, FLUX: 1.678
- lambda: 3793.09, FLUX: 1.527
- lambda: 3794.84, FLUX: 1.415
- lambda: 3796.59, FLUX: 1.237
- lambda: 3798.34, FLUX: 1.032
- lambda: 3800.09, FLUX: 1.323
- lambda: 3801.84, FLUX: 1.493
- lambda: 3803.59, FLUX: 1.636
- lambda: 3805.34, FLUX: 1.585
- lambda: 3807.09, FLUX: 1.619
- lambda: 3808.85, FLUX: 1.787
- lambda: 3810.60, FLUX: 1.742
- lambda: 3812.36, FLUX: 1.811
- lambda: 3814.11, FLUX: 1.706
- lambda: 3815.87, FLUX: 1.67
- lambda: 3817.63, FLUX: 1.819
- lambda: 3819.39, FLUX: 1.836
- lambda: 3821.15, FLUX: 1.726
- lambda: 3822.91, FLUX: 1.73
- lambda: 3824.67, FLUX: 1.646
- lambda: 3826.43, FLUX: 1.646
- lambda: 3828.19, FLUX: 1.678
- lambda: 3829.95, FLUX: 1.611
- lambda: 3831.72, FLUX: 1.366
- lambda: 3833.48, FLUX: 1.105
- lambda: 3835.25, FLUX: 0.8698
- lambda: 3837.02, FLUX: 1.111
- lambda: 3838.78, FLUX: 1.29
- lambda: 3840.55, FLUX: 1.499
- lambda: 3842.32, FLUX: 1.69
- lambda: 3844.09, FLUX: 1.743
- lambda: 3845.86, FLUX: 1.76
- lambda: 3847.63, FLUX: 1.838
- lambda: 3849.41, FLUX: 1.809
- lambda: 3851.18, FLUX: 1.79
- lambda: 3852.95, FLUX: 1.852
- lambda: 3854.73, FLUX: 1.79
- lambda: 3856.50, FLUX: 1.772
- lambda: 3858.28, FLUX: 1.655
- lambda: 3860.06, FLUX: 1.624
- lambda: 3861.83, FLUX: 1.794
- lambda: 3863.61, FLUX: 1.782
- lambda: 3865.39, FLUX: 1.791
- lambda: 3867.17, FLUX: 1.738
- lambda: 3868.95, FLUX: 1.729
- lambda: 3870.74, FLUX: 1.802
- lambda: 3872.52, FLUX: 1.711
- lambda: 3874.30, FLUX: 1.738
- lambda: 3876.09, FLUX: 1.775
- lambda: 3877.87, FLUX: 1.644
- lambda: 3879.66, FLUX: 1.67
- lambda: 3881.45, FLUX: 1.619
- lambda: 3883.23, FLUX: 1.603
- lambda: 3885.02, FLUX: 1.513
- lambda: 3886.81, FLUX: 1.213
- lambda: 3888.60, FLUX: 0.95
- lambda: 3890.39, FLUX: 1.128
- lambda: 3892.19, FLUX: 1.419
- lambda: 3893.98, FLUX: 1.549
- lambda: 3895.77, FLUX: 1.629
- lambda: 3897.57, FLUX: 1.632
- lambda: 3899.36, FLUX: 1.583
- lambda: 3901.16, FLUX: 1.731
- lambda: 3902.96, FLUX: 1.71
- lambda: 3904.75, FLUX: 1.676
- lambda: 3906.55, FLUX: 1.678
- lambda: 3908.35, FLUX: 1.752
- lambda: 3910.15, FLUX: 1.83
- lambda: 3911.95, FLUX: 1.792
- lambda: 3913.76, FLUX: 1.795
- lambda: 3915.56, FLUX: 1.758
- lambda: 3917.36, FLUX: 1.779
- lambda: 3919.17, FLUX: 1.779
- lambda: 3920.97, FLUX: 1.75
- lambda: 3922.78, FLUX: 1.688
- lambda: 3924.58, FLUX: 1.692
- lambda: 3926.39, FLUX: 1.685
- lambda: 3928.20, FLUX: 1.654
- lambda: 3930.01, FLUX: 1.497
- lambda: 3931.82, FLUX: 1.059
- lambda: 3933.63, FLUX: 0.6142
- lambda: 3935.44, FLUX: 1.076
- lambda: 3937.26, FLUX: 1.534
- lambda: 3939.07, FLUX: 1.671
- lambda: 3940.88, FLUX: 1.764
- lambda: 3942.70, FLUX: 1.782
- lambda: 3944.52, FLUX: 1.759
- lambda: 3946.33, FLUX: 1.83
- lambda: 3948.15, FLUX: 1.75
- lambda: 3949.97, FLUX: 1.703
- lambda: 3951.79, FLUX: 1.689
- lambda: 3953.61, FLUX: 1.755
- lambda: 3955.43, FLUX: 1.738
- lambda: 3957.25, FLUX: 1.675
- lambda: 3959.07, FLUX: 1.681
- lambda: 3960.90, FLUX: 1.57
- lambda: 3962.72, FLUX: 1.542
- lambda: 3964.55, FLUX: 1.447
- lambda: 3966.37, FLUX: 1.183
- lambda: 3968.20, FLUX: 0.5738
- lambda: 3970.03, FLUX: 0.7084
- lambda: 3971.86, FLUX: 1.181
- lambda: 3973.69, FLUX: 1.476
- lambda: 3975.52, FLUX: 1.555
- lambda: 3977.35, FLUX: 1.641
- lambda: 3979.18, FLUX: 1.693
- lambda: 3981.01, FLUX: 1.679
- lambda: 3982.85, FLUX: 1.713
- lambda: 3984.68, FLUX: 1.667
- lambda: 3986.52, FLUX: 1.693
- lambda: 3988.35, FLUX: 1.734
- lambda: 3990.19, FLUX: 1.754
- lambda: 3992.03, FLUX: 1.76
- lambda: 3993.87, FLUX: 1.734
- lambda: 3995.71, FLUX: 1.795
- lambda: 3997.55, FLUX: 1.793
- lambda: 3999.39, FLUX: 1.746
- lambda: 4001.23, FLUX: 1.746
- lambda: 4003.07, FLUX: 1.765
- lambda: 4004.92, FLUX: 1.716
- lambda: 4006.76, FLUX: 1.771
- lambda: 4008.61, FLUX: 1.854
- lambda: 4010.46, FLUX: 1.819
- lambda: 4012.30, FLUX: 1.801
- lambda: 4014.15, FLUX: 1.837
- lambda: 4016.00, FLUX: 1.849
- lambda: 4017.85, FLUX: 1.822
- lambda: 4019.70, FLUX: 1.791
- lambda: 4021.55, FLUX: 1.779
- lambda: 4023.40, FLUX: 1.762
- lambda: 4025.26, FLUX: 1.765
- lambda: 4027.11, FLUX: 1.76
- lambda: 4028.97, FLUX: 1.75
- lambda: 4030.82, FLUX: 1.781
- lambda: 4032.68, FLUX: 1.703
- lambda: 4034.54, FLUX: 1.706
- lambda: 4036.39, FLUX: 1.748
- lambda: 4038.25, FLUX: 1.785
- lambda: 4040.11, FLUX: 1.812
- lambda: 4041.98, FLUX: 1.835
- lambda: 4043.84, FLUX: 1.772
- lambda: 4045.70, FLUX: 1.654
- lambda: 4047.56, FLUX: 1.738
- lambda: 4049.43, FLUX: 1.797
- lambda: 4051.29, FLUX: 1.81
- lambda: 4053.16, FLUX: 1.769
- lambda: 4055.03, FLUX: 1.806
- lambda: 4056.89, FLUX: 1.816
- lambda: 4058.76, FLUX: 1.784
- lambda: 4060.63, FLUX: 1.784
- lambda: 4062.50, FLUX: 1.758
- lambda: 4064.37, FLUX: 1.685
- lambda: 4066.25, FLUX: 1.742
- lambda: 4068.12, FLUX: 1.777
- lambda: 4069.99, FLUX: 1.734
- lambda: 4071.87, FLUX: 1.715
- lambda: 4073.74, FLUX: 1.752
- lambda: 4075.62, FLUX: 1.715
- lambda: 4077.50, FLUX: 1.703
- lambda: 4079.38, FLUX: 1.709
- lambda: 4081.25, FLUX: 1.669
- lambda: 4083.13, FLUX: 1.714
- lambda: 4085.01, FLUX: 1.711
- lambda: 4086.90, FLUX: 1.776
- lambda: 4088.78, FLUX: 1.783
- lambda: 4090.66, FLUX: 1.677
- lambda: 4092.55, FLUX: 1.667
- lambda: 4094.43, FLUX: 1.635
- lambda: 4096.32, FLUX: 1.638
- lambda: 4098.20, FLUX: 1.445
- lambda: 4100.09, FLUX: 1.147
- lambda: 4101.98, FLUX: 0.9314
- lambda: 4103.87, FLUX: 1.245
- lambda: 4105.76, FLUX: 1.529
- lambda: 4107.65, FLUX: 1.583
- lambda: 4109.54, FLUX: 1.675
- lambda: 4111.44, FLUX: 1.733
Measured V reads 1.17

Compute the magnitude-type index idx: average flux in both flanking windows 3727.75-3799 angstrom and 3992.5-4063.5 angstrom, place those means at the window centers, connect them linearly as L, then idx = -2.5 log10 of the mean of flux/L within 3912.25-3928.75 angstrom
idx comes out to -0.05 mag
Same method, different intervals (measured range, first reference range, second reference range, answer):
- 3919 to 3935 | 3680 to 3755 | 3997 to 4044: 0.13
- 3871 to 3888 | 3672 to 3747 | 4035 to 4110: -0.06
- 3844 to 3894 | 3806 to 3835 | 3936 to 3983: -0.03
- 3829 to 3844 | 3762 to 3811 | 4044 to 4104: 0.17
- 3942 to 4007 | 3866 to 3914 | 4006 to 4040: 0.07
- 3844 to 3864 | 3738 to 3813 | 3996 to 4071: -0.11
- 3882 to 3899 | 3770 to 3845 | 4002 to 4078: 0.16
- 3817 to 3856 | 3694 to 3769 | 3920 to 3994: -0.09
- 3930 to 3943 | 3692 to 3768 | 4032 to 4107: 0.17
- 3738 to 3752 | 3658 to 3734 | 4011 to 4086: 0.04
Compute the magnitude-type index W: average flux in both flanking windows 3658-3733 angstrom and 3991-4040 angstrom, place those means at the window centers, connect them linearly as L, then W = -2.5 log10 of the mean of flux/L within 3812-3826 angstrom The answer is -0.14 mag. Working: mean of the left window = 1.38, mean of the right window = 1.78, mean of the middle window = 1.74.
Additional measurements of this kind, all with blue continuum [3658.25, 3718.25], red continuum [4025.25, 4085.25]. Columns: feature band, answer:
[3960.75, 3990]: 0.16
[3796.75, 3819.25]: -0.06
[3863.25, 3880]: -0.11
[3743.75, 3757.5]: 0.07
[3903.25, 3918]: -0.10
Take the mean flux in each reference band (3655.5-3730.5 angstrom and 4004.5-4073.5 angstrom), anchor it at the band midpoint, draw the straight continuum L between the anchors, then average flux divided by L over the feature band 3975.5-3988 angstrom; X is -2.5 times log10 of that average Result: 0.02 mag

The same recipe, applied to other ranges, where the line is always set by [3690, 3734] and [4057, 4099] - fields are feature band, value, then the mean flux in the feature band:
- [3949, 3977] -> 0.12 mag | 1.44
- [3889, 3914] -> -0.05 mag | 1.62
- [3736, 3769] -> -0.04 mag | 1.46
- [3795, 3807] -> 0.04 mag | 1.4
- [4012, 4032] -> -0.08 mag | 1.79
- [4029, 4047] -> -0.05 mag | 1.76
